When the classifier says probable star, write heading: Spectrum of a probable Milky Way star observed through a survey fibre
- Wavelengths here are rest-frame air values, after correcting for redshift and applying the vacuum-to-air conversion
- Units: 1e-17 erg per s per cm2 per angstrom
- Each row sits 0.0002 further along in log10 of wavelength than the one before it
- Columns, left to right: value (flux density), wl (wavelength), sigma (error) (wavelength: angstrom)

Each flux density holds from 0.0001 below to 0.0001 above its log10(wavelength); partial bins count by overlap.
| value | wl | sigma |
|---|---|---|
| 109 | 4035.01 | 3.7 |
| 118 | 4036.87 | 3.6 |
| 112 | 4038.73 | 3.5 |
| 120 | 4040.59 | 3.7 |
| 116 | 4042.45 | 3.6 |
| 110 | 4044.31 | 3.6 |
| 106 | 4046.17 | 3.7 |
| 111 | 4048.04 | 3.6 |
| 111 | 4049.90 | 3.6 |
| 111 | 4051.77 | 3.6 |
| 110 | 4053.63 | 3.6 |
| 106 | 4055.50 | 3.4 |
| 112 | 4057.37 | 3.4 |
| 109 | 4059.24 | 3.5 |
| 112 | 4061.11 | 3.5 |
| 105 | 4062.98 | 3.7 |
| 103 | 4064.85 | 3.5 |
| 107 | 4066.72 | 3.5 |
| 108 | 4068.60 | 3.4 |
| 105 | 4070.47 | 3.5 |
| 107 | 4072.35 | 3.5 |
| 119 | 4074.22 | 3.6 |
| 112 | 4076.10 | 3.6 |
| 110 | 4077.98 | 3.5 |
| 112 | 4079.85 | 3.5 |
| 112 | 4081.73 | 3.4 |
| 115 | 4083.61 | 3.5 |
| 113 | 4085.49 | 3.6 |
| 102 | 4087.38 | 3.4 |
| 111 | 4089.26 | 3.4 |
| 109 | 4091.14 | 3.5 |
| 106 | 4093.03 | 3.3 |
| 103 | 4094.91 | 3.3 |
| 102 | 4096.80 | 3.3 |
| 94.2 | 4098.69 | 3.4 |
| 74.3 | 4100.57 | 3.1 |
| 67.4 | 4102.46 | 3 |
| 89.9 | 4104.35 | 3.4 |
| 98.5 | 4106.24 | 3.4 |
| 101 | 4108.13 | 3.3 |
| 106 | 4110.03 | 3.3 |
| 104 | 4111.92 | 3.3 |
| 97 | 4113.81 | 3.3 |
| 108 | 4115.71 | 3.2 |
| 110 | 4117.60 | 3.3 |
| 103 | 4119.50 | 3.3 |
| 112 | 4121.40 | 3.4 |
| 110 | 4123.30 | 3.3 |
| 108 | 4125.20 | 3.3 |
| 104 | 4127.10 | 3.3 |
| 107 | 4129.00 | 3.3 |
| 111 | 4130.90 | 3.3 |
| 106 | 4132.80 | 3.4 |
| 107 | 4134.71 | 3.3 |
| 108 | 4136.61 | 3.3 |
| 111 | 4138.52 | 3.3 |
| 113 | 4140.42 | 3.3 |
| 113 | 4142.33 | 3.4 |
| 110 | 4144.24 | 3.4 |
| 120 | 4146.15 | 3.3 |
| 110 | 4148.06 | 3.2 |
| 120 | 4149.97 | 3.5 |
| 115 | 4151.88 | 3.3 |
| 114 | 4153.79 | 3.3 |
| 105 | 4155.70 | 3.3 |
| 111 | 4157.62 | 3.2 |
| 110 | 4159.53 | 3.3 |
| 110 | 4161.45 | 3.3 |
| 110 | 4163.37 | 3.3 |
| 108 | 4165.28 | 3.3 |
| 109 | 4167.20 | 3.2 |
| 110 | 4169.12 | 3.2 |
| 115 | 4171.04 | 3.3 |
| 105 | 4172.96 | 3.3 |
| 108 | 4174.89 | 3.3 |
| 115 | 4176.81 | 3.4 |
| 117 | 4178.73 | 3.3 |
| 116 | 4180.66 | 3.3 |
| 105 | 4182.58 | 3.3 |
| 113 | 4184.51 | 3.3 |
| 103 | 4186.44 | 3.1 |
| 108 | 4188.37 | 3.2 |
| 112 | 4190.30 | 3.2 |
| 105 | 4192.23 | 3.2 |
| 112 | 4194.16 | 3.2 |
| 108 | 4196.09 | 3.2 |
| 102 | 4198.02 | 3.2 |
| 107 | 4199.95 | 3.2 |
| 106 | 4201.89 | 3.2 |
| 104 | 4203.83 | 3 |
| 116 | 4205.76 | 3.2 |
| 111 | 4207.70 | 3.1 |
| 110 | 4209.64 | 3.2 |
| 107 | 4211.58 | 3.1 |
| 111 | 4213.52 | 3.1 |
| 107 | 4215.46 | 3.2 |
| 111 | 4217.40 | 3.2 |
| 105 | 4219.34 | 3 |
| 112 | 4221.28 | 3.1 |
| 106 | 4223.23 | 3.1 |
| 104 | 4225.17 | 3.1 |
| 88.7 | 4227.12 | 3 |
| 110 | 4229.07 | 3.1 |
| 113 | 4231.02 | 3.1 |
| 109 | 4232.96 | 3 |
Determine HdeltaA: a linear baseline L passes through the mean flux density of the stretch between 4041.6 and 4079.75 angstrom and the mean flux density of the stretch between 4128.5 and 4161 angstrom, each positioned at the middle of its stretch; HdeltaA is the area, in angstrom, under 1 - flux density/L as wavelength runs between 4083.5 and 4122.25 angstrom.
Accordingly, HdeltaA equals 3.33 angstrom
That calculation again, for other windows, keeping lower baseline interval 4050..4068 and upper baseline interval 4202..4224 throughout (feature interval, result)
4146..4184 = -0.9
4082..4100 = 0.5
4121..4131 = 0.0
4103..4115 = 1.1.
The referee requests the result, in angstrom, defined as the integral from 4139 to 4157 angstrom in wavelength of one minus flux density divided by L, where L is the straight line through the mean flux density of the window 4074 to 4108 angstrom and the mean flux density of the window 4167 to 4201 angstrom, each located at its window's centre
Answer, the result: -1.1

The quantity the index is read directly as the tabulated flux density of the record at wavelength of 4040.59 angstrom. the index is 120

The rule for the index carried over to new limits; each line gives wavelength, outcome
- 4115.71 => 108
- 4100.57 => 74.3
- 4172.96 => 105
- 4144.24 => 110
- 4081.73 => 112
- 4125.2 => 108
